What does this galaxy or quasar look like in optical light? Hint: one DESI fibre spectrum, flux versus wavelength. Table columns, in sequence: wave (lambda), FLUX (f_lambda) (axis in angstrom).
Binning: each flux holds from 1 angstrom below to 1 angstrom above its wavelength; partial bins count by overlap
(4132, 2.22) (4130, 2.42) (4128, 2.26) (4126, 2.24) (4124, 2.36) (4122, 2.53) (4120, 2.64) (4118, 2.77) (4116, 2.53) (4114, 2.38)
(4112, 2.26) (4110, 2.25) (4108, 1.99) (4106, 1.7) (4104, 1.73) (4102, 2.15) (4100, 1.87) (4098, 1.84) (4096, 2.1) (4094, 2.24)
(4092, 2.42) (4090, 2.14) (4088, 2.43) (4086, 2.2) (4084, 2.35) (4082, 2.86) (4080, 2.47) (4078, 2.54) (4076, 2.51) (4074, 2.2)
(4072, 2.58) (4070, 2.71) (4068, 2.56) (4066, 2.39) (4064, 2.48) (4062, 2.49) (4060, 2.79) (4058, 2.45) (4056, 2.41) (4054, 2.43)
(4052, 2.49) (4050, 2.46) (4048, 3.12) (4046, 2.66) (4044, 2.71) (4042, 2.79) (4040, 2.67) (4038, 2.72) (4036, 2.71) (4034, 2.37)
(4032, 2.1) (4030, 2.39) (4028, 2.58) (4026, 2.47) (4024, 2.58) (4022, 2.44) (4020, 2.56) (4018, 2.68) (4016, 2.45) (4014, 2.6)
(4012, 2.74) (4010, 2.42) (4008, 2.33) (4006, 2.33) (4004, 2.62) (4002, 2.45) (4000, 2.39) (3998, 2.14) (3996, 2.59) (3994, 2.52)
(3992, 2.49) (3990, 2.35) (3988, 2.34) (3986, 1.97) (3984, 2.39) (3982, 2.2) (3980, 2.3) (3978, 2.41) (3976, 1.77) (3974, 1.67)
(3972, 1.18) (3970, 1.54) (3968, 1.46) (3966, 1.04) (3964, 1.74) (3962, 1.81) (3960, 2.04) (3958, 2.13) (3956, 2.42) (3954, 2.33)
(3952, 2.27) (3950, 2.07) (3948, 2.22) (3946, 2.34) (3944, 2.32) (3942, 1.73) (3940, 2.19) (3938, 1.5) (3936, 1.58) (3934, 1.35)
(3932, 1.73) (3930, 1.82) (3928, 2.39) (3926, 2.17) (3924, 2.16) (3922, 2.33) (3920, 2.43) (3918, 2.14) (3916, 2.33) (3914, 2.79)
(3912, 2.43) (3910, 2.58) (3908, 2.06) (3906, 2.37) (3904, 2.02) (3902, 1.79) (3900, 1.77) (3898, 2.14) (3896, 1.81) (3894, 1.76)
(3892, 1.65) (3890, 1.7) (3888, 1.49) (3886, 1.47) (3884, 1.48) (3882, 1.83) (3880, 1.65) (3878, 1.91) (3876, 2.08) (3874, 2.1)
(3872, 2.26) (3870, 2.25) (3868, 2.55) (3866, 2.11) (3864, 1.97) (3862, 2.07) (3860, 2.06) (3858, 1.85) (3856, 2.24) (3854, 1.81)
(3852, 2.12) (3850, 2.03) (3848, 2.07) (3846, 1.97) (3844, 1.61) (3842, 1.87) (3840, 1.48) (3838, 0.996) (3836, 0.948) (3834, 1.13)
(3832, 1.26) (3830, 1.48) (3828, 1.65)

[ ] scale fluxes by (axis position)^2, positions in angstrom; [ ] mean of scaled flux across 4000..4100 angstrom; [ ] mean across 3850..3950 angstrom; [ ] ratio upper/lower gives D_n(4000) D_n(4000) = 1.3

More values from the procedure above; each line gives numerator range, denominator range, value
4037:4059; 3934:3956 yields 1.36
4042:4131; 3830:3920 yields 1.39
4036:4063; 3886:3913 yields 1.46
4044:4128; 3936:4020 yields 1.17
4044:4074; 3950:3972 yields 1.45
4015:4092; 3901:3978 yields 1.33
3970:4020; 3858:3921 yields 1.19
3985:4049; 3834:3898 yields 1.47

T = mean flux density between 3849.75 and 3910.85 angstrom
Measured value 1.96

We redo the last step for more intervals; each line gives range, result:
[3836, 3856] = 1.76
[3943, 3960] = 2.25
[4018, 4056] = 2.57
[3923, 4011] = 2.07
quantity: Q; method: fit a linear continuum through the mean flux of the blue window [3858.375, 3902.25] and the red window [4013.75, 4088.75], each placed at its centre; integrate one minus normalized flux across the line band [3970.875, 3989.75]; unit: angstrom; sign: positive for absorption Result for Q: 2.0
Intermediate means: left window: 1.91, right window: 2.54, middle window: 2.04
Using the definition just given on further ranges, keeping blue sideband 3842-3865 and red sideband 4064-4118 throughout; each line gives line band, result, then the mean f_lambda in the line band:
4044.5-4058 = -2.08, 2.59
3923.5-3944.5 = 1.99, 1.89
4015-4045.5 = -4.60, 2.55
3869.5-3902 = 3.11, 1.83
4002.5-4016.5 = -1.99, 2.5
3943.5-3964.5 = -0.47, 2.16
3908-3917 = -1.85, 2.48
